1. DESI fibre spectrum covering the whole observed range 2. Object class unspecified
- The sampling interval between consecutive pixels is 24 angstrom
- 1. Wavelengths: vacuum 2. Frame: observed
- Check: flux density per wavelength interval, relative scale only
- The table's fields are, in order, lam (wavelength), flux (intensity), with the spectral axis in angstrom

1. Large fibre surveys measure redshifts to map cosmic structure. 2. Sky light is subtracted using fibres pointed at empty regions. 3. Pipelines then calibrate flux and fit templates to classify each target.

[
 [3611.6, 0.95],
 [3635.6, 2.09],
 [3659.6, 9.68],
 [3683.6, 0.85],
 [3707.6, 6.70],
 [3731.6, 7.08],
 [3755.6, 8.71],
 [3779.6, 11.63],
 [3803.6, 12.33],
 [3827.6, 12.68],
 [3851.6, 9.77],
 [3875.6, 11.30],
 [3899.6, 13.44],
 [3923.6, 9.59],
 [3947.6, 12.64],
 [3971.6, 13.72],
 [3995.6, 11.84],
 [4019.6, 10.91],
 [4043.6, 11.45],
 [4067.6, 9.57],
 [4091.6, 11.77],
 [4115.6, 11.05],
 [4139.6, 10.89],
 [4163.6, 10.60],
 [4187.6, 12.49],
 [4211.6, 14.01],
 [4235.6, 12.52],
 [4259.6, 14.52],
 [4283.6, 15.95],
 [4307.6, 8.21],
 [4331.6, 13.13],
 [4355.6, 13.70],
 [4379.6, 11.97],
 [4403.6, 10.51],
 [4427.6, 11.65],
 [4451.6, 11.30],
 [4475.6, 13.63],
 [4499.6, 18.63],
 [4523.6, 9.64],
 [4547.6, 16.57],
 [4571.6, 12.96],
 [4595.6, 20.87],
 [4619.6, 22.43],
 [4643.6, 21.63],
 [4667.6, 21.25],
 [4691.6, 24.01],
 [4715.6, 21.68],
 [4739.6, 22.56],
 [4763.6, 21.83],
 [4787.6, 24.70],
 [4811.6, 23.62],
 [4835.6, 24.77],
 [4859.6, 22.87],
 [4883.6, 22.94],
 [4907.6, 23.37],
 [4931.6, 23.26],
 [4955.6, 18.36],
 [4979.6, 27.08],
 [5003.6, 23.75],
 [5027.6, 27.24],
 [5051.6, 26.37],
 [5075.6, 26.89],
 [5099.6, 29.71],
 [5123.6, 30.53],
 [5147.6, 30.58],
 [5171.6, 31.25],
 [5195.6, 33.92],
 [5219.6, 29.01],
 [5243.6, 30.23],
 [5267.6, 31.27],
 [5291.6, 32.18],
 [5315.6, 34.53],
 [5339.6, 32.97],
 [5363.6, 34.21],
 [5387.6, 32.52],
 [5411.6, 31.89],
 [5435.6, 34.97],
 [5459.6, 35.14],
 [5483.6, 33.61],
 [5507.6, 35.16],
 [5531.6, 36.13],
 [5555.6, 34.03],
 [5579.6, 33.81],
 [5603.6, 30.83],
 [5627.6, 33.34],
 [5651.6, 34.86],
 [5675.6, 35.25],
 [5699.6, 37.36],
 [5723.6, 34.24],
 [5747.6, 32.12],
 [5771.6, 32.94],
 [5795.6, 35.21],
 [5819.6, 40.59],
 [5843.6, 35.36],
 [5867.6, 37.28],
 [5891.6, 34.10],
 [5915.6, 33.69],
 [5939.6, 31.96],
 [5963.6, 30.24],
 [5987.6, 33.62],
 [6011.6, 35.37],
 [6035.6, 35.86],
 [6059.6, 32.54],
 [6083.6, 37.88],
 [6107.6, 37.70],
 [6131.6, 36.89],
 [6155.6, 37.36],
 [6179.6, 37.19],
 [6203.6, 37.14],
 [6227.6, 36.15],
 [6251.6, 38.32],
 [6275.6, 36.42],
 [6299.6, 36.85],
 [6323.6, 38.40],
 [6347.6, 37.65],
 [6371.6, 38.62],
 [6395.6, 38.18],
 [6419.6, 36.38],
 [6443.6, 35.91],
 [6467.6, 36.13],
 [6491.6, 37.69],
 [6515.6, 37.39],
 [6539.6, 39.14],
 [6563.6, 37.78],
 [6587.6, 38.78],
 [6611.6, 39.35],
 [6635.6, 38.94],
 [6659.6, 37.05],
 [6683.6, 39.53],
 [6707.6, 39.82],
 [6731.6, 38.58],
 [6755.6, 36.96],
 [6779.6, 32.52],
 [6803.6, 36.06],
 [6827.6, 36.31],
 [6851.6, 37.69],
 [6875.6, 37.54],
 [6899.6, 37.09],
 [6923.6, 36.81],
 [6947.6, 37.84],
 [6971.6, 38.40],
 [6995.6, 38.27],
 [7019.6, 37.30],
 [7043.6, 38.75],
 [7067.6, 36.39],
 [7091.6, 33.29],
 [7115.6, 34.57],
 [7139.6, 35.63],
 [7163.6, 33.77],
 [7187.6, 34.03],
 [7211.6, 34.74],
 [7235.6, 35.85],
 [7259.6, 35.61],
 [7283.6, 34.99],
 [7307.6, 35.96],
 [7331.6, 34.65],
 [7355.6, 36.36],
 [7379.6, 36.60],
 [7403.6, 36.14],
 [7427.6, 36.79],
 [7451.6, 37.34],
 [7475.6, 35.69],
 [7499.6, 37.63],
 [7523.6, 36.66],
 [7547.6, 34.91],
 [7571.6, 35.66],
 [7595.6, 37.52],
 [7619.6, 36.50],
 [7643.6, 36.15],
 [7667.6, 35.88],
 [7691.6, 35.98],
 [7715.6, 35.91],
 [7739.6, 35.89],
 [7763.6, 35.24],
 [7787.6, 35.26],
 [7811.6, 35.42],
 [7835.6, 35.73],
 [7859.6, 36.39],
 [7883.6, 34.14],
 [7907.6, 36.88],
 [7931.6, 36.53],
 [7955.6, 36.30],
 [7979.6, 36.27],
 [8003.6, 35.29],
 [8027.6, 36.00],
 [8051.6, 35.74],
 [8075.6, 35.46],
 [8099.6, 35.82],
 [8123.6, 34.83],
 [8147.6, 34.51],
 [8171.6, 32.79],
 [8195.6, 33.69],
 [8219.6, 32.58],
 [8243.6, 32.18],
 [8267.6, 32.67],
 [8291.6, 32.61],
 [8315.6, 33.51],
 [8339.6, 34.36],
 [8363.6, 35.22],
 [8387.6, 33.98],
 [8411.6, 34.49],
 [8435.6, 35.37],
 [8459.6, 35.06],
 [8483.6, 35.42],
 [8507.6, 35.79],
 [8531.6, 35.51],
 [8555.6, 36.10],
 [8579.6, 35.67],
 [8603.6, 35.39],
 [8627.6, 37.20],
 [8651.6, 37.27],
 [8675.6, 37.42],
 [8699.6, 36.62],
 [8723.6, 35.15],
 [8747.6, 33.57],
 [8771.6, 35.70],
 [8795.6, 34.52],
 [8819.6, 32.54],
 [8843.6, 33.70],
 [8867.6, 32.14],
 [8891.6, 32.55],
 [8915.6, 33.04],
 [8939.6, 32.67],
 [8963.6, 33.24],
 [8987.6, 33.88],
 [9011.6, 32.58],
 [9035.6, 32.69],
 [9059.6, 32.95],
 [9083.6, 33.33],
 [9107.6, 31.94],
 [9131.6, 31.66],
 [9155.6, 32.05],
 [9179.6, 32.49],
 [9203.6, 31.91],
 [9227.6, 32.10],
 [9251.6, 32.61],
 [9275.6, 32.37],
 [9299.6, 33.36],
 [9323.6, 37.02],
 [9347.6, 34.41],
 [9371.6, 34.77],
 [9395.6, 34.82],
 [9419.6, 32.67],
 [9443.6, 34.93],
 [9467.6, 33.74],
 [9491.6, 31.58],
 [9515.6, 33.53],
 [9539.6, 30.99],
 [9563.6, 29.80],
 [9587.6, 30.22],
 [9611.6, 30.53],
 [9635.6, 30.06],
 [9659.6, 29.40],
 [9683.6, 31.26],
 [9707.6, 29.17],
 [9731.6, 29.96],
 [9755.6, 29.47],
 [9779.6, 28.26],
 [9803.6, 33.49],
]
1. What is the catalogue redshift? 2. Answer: 0.151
